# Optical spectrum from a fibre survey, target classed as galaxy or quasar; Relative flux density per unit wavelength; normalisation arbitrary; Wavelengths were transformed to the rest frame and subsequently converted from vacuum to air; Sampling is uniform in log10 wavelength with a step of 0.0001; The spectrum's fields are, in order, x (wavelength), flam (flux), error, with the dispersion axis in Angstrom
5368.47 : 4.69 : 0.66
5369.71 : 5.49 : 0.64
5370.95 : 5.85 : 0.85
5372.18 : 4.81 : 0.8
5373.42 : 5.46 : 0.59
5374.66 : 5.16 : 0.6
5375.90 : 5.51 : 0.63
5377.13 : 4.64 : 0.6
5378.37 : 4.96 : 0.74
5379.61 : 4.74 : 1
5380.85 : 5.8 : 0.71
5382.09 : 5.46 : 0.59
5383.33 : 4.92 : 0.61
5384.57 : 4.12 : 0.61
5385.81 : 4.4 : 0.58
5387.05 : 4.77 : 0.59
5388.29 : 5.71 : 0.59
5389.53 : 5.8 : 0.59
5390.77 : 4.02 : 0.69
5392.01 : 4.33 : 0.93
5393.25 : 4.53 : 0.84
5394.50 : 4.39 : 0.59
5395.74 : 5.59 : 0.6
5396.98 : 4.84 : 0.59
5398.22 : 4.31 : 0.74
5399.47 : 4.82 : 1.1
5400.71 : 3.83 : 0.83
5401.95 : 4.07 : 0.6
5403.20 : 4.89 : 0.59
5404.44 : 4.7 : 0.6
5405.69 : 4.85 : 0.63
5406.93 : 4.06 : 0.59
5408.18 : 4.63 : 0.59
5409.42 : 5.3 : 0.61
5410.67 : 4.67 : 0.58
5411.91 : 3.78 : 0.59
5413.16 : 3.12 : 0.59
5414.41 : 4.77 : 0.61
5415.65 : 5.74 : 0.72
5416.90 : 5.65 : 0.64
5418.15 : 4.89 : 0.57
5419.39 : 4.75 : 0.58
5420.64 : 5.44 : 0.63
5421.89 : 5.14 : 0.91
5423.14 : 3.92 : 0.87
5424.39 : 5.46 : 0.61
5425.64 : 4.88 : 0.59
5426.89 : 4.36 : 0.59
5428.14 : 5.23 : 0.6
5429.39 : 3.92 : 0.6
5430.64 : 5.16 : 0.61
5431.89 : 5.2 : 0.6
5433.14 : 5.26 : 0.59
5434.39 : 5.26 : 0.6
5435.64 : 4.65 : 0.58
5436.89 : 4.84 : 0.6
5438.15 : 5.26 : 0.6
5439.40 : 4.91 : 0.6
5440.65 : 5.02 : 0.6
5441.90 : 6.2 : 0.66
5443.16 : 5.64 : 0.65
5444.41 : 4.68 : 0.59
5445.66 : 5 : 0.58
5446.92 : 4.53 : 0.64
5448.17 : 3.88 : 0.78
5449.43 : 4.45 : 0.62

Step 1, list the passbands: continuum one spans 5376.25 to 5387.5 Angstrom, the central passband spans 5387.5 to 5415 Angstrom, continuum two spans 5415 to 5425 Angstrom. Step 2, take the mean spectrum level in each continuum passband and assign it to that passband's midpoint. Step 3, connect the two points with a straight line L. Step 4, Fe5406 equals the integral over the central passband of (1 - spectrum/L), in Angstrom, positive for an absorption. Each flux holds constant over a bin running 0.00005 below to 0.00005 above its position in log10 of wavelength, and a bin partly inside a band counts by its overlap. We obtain 2.3 Angstrom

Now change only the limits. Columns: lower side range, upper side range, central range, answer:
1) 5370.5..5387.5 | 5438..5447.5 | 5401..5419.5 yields 1.7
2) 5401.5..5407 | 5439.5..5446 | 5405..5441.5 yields 0.6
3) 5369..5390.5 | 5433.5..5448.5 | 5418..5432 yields 0.5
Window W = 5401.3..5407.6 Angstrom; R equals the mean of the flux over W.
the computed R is 4.51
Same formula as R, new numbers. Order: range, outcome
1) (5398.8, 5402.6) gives 4.24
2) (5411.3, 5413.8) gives 3.45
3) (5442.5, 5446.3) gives 5.11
